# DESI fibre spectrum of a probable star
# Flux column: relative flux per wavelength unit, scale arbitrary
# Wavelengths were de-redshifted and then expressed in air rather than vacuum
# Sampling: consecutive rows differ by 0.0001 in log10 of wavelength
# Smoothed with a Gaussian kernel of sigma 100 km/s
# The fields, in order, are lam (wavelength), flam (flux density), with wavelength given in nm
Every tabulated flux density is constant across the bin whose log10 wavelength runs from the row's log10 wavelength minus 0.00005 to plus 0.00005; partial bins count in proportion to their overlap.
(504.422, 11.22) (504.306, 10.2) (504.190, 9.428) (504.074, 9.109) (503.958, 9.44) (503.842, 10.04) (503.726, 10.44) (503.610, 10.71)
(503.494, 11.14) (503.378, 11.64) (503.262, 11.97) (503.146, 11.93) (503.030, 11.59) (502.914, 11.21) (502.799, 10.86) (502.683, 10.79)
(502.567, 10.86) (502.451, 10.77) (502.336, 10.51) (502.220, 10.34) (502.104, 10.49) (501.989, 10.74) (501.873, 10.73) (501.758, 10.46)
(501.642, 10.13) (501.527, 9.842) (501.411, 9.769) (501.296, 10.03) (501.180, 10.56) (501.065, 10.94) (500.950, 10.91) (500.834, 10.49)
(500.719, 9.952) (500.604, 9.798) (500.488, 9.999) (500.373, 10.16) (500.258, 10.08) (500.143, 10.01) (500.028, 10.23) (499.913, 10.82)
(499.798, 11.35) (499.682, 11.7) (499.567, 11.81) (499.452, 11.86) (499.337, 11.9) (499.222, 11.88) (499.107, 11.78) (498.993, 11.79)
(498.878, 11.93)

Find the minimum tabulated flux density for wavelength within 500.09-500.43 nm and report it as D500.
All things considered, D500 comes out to 10.01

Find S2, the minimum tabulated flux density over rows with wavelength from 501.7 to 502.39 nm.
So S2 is 10.34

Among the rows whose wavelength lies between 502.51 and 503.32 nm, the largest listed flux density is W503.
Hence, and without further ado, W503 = 11.97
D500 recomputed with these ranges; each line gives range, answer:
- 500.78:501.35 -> 10.03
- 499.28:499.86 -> 11.35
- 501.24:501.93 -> 9.769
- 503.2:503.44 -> 11.64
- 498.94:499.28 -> 11.78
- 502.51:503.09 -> 10.79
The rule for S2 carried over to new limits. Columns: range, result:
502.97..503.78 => 10.44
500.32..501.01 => 9.798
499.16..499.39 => 11.88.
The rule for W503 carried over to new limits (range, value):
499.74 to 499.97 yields 11.35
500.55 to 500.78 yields 9.952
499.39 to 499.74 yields 11.86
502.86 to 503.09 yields 11.59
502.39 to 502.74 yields 10.86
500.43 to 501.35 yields 10.94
